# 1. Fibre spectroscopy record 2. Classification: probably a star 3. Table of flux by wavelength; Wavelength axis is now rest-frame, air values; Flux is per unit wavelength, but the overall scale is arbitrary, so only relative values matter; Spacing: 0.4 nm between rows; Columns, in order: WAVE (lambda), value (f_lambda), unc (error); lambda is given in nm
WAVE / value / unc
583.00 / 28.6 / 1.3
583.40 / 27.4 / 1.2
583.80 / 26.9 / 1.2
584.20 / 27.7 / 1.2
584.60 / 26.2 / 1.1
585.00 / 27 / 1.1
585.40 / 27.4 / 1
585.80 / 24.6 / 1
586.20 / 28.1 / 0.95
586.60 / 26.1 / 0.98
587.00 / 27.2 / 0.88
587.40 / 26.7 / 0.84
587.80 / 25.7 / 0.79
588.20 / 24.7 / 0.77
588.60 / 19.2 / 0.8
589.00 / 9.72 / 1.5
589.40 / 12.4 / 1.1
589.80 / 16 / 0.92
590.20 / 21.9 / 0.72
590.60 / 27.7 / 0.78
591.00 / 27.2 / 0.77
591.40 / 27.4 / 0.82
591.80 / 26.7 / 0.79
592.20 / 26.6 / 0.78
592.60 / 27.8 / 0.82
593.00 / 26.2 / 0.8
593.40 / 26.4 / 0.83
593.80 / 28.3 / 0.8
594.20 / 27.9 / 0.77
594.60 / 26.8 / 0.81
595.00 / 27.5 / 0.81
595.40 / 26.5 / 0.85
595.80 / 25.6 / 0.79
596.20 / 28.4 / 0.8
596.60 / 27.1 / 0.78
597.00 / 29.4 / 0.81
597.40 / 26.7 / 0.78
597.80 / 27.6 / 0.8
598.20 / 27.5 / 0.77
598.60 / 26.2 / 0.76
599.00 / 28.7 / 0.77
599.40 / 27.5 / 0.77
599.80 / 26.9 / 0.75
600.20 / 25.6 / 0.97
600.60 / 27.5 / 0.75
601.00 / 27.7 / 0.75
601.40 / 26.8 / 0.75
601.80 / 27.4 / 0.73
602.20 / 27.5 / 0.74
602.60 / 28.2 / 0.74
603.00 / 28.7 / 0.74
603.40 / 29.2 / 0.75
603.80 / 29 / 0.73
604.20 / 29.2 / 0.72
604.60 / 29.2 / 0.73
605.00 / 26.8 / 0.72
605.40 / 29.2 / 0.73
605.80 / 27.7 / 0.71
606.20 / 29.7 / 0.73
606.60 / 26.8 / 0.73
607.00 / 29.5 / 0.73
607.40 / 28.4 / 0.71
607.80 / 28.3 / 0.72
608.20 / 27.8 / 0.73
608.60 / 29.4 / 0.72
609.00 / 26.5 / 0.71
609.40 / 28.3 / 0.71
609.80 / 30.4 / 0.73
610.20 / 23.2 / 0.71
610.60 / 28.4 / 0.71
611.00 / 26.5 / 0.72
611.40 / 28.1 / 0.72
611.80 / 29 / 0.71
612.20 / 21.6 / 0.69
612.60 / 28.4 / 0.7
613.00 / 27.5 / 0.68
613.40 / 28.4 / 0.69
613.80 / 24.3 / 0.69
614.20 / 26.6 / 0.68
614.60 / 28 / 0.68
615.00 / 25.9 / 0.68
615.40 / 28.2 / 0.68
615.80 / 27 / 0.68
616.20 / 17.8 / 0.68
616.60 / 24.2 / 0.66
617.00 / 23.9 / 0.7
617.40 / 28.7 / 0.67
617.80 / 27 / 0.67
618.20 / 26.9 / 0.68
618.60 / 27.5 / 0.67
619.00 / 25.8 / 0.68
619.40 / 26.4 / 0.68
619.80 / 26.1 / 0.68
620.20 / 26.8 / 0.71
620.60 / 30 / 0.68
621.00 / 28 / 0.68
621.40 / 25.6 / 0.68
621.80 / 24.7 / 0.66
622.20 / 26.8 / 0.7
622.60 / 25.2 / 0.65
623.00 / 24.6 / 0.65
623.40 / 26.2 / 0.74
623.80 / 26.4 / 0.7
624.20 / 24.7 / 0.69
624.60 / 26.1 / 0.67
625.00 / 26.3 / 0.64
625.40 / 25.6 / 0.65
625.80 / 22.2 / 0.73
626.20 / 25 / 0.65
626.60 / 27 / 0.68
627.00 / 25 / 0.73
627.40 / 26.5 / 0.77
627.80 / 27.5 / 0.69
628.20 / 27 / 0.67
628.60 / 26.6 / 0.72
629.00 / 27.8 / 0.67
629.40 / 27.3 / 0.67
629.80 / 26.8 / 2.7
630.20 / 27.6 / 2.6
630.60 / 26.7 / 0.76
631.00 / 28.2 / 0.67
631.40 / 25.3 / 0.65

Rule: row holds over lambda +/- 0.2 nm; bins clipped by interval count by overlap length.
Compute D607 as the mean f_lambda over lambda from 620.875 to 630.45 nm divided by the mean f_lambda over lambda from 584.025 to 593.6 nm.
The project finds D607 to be 1.07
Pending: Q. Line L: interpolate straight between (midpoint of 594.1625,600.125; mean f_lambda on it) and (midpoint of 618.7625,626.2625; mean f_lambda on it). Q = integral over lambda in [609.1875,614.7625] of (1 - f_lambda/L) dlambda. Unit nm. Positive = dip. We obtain -0.11 nm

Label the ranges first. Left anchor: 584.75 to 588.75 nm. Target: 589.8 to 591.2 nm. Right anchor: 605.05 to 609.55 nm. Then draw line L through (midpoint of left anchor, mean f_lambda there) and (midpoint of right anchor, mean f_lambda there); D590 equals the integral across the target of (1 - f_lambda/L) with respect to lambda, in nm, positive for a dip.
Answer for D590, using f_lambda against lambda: 0.11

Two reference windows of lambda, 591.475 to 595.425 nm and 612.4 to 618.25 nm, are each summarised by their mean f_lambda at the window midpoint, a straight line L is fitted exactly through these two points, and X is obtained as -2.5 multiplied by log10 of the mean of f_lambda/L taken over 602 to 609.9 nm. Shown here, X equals -0.07 mag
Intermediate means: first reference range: 27.1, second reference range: 26.2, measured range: 28.5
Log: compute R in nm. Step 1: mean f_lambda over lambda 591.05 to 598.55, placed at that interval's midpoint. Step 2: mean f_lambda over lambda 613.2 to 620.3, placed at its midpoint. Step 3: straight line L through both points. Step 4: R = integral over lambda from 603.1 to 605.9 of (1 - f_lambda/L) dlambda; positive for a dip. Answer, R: -0.20 nm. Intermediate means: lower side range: 27.2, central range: 28.7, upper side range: 26.1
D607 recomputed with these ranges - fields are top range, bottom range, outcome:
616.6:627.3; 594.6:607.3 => 0.94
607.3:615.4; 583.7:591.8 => 1.13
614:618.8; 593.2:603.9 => 0.94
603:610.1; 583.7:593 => 1.17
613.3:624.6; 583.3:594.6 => 1.05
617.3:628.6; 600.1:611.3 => 0.94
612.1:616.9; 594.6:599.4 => 0.94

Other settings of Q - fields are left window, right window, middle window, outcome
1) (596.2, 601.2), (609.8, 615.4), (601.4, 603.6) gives -0.07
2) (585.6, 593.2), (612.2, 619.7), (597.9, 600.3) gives -0.24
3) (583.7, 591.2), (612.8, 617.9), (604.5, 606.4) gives -0.25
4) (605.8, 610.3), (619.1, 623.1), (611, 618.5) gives 0.29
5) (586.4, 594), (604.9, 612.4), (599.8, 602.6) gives -0.11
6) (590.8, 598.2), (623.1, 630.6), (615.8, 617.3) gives 0.19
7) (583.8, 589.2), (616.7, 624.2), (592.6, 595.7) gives -0.24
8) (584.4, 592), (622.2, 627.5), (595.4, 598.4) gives -0.40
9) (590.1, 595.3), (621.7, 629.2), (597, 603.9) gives -0.25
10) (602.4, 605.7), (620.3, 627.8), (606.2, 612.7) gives 0.08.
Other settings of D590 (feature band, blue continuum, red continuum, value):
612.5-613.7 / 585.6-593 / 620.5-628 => -0.121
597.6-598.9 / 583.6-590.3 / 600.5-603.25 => -0.027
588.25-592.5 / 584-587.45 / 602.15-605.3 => 0.860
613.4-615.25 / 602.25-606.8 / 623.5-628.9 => 0.055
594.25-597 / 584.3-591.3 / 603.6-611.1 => -0.199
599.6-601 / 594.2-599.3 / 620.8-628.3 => 0.018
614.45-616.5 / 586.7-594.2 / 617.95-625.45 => 0.046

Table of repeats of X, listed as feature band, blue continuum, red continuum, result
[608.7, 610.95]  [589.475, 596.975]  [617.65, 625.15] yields -0.046 mag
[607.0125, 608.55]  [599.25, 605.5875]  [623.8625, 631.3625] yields -0.034 mag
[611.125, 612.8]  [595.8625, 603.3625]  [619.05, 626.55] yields -0.003 mag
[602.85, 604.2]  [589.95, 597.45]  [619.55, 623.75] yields -0.090 mag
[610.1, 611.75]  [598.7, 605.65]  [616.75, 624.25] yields 0.009 mag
